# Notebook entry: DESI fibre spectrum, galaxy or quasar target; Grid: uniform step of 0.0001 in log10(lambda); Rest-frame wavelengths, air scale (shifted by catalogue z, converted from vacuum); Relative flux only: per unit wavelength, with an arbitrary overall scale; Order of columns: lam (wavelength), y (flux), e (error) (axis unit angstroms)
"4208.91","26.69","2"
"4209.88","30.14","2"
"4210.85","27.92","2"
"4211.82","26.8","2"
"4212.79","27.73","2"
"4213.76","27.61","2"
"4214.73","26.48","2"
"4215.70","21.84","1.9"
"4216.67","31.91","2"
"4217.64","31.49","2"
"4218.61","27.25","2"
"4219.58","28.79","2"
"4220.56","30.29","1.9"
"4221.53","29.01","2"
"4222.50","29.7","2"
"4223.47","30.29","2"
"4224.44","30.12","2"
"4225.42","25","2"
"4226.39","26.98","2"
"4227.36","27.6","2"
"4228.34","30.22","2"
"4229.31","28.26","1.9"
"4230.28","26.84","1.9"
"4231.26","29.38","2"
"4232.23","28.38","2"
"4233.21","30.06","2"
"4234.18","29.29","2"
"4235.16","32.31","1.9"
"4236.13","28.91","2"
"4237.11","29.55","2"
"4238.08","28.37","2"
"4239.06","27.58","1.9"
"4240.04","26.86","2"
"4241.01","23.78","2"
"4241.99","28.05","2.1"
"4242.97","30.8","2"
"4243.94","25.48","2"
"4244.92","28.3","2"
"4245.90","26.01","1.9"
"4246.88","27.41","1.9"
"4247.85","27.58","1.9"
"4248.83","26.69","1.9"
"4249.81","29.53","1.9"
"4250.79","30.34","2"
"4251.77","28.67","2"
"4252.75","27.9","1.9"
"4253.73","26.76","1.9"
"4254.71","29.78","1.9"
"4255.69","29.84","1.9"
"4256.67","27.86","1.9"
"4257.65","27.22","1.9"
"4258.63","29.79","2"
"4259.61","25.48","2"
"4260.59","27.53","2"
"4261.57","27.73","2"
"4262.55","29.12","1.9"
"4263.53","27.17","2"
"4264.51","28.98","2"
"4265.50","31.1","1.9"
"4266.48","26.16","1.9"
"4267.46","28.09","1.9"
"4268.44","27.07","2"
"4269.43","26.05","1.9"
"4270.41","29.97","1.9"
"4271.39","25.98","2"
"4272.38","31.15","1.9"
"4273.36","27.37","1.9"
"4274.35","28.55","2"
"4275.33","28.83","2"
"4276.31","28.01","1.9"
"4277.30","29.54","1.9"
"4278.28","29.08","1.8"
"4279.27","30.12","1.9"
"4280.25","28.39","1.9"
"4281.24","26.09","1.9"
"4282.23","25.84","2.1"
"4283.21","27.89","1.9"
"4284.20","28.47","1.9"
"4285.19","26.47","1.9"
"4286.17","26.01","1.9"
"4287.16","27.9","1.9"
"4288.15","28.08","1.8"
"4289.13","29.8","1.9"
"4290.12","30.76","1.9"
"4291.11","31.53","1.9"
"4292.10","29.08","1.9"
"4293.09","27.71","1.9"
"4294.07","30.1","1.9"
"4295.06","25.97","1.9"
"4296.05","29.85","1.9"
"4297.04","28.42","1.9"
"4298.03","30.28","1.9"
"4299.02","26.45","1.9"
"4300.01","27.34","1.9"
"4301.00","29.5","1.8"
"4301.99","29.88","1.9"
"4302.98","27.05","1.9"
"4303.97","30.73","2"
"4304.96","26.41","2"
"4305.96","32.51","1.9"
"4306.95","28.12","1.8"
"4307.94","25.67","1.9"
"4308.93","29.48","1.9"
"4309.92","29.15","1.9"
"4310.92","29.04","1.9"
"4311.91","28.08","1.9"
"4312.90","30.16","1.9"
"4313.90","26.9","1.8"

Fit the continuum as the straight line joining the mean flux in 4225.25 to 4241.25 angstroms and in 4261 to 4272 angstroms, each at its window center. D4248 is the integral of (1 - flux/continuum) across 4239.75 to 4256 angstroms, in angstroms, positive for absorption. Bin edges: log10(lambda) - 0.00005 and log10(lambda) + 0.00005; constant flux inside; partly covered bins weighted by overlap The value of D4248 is 0.2 angstroms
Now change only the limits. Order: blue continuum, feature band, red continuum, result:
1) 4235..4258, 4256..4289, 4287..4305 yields 0.6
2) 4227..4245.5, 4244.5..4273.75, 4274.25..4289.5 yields 0.1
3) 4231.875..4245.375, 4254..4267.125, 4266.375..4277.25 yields 0.0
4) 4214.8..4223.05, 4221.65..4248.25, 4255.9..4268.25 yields 0.2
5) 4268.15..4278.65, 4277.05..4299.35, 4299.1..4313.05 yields 0.1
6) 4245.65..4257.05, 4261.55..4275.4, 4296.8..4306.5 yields 0.1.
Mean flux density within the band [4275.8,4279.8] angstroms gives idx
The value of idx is 29.2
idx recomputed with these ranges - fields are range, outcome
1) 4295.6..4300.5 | 28.4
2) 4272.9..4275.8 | 28.2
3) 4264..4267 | 28.7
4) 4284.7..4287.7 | 26.8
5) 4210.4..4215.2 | 27.3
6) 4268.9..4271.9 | 27.3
